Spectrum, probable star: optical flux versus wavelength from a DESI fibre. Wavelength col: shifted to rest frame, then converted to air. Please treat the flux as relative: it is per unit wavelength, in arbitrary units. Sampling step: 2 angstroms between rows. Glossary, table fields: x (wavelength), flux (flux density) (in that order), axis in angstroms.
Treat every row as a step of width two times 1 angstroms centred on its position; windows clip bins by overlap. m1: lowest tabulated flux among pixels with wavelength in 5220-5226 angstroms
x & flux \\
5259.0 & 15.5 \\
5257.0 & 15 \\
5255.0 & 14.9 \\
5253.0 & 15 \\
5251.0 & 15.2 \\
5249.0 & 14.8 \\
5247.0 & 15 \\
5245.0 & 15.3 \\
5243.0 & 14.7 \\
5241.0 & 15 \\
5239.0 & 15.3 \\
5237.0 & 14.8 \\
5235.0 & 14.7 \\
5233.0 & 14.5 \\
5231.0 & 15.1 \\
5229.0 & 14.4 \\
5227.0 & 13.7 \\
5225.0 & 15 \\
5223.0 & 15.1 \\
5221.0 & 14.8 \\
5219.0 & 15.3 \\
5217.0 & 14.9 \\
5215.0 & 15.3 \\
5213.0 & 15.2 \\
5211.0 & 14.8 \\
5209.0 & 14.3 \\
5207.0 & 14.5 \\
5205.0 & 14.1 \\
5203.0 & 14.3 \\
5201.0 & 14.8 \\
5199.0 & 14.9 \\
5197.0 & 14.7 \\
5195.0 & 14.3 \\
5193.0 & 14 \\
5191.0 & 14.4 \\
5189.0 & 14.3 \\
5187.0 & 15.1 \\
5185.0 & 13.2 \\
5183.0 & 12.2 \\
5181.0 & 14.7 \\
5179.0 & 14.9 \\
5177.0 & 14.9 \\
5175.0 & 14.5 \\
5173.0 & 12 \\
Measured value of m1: 14.8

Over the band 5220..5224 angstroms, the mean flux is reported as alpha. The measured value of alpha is 14.9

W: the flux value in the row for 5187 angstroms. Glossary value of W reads 15.1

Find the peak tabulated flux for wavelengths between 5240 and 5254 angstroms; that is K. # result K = 15.3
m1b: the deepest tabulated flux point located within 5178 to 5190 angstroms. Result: 12.2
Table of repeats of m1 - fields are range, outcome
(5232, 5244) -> 14.5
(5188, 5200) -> 14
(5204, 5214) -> 14.1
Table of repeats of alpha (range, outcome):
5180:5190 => 13.9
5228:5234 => 14.7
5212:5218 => 15.1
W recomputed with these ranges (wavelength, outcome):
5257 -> 15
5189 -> 14.3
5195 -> 14.3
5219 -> 15.3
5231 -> 15.1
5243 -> 14.7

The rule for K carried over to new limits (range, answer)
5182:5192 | 15.1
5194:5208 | 14.9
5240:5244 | 15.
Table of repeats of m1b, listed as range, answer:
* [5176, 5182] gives 14.7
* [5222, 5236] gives 13.7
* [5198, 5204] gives 14.3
